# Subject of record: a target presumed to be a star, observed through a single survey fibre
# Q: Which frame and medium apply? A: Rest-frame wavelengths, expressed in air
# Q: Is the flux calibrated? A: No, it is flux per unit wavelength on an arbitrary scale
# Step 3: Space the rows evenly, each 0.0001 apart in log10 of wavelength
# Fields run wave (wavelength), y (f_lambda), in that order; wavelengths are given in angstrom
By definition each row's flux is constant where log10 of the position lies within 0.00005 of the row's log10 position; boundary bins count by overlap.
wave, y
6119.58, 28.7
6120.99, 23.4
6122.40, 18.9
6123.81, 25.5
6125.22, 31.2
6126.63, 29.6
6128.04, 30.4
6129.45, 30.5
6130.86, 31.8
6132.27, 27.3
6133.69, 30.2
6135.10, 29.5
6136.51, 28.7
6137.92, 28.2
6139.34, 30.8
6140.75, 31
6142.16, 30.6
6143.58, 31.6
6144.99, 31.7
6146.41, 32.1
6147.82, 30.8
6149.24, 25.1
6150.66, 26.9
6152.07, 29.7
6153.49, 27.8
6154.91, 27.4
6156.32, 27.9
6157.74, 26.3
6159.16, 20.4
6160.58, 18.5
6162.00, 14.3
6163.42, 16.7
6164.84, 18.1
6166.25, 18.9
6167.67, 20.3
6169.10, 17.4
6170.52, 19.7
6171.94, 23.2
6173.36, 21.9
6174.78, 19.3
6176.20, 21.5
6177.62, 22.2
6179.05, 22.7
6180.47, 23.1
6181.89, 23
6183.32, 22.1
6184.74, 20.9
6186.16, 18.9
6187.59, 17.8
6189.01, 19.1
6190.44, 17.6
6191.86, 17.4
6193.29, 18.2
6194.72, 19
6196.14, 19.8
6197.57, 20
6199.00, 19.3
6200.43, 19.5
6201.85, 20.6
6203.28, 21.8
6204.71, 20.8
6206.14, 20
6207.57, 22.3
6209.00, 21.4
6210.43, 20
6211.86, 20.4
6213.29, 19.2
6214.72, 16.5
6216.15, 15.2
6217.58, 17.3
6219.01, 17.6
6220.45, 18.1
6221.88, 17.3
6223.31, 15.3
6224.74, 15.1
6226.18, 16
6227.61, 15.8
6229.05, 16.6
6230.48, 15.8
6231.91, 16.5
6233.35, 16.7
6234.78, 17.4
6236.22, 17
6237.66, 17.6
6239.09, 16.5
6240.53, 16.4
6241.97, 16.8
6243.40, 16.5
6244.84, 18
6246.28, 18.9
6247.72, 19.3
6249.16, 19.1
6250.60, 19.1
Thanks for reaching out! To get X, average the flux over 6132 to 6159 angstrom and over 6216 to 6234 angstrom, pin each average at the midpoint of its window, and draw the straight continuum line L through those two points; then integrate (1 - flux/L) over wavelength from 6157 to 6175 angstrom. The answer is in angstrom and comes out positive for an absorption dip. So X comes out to 4.3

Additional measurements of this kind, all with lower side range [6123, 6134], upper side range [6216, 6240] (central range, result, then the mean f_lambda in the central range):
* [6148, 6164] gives 1.21 angstrom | 24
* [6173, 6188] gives 0.97 angstrom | 21.3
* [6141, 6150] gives -1.02 angstrom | 30.3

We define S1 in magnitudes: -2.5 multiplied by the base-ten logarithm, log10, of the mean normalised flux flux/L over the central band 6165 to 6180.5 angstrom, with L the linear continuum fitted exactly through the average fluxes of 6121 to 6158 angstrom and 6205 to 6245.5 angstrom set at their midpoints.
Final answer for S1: 0.176 mag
